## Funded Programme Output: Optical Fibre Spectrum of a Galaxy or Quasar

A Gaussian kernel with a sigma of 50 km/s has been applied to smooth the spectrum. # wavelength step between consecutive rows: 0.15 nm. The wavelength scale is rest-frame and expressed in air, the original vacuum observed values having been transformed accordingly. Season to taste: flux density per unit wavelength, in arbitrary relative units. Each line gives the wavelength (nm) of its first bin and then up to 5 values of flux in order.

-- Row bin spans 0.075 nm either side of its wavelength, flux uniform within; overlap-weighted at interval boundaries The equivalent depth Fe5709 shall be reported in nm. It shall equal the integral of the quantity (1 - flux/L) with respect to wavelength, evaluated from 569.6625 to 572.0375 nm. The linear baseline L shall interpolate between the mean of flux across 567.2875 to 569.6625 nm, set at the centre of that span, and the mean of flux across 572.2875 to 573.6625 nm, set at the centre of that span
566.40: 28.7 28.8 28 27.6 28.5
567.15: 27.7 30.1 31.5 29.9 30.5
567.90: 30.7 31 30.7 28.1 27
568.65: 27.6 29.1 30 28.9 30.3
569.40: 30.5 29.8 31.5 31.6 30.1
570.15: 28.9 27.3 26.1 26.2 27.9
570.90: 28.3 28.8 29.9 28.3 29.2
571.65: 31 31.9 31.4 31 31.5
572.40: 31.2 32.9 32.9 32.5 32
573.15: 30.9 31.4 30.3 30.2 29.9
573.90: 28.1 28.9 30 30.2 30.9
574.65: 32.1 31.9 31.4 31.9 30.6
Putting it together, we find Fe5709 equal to 0.11 nm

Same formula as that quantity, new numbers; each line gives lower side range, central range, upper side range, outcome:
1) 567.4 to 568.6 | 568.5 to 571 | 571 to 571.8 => 0.069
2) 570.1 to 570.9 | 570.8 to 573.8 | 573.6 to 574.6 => -0.232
